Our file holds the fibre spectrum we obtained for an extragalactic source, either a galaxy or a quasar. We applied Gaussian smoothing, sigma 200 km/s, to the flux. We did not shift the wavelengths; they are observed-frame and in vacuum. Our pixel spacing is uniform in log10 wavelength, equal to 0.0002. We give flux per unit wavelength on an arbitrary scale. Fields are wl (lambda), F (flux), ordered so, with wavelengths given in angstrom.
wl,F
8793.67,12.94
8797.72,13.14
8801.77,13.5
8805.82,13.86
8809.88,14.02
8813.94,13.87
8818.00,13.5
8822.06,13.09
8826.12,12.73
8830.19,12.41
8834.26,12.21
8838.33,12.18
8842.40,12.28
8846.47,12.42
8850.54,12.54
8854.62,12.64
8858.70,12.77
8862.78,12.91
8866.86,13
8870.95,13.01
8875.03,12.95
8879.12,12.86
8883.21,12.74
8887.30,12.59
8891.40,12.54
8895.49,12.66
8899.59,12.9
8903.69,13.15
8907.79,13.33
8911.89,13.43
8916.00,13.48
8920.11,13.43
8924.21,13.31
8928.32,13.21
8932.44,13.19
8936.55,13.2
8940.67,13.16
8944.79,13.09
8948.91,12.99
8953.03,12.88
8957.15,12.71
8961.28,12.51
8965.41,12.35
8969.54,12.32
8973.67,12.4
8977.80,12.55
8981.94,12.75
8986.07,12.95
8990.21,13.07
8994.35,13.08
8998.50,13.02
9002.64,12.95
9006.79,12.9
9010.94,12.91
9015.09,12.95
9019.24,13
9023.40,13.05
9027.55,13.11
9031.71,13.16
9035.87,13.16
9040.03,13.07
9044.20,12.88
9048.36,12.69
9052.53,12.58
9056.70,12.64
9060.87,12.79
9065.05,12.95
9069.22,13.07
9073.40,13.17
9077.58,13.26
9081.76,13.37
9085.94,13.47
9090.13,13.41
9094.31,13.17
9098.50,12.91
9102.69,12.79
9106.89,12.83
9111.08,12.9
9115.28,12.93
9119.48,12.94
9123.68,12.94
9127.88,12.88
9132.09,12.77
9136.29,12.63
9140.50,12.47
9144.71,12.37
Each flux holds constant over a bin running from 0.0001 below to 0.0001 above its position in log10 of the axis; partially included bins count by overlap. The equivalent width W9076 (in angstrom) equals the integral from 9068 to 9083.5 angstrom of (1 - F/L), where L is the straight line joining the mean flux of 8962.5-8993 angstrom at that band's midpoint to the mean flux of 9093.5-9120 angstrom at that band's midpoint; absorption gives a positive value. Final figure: -0.46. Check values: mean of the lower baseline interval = 12.6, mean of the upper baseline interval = 12.9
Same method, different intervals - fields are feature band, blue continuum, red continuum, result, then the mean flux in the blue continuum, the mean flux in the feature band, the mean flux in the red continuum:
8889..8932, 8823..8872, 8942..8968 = -1.53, 12.6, 13.1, 12.8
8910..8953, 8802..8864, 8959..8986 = -2.03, 12.9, 13.2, 12.5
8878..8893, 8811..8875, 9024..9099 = 0.20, 12.8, 12.7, 13.1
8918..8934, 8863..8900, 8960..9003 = -0.65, 12.8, 13.3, 12.7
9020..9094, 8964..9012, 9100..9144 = -1.54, 12.8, 13.1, 12.8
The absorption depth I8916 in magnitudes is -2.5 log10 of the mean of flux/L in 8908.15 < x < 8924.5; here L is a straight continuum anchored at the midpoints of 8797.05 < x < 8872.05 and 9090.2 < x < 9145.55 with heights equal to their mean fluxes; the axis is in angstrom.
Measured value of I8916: -0.041 mag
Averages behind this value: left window 12.9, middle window 13.4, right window 12.8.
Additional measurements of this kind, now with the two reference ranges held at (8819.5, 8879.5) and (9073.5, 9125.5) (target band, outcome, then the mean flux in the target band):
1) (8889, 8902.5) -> 0.00 mag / 12.7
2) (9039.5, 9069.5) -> 0.02 mag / 12.8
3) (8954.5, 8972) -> 0.03 mag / 12.5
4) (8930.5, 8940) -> -0.03 mag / 13.2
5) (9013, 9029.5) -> -0.01 mag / 13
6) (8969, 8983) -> 0.03 mag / 12.5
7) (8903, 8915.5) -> -0.05 mag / 13.3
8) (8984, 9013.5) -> -0.01 mag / 13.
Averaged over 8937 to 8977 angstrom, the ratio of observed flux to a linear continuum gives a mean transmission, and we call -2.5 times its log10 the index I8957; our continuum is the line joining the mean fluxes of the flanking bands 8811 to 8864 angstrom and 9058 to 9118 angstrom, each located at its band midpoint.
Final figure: 0.01 mag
